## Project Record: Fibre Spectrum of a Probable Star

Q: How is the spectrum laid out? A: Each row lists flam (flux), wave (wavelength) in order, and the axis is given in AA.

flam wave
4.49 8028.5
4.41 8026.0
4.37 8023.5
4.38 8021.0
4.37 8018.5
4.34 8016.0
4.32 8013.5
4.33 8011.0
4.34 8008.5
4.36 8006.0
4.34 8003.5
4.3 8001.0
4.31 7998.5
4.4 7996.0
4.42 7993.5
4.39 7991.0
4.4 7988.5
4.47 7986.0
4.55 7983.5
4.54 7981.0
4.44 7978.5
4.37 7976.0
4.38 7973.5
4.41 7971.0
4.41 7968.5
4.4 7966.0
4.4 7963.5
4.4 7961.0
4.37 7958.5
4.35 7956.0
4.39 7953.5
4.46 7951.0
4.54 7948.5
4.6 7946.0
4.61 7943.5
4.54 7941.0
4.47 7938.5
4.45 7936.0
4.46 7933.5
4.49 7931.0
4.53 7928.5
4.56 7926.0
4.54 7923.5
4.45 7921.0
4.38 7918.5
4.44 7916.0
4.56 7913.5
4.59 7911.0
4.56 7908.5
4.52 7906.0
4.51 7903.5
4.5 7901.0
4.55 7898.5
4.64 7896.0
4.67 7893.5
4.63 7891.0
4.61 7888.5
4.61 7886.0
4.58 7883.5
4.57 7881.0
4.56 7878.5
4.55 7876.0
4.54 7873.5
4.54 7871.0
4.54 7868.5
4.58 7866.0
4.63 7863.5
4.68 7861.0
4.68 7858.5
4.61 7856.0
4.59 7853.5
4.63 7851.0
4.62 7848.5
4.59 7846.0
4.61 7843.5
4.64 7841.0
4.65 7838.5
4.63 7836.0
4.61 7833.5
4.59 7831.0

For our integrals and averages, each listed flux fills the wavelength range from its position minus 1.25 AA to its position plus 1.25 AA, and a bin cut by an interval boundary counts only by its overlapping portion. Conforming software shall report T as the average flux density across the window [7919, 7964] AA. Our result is 4.48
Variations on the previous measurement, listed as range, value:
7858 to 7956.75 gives 4.54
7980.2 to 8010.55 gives 4.4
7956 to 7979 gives 4.39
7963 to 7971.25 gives 4.4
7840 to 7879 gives 4.6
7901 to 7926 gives 4.51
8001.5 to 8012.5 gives 4.34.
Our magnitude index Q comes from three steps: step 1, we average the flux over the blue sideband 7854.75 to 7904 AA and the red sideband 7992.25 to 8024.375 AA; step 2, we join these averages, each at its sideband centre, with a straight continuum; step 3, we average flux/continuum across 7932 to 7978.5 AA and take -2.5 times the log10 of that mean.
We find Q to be 0.00 mag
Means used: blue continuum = 4.59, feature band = 4.45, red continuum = 4.35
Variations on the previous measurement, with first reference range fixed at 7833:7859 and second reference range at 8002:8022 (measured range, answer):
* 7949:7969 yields 0.008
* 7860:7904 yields -0.005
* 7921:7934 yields -0.006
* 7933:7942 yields -0.002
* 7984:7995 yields -0.011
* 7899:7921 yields 0.003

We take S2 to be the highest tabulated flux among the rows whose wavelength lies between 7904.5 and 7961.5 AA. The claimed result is 4.61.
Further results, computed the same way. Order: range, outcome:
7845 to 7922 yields 4.68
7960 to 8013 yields 4.55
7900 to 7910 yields 4.56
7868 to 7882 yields 4.57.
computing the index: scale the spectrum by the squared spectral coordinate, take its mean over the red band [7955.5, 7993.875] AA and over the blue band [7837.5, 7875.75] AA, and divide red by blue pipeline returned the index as 0.99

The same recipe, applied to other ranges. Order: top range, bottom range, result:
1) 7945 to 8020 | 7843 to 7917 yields 0.99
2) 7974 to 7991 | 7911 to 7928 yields 1.01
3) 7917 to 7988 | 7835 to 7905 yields 0.99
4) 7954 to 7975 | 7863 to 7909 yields 0.98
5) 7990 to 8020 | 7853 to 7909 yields 0.98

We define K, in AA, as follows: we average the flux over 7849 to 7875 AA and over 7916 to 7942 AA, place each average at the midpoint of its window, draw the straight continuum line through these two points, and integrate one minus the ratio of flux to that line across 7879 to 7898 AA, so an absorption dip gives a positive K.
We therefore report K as -0.2 AA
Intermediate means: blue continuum 4.6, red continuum 4.48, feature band 4.61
